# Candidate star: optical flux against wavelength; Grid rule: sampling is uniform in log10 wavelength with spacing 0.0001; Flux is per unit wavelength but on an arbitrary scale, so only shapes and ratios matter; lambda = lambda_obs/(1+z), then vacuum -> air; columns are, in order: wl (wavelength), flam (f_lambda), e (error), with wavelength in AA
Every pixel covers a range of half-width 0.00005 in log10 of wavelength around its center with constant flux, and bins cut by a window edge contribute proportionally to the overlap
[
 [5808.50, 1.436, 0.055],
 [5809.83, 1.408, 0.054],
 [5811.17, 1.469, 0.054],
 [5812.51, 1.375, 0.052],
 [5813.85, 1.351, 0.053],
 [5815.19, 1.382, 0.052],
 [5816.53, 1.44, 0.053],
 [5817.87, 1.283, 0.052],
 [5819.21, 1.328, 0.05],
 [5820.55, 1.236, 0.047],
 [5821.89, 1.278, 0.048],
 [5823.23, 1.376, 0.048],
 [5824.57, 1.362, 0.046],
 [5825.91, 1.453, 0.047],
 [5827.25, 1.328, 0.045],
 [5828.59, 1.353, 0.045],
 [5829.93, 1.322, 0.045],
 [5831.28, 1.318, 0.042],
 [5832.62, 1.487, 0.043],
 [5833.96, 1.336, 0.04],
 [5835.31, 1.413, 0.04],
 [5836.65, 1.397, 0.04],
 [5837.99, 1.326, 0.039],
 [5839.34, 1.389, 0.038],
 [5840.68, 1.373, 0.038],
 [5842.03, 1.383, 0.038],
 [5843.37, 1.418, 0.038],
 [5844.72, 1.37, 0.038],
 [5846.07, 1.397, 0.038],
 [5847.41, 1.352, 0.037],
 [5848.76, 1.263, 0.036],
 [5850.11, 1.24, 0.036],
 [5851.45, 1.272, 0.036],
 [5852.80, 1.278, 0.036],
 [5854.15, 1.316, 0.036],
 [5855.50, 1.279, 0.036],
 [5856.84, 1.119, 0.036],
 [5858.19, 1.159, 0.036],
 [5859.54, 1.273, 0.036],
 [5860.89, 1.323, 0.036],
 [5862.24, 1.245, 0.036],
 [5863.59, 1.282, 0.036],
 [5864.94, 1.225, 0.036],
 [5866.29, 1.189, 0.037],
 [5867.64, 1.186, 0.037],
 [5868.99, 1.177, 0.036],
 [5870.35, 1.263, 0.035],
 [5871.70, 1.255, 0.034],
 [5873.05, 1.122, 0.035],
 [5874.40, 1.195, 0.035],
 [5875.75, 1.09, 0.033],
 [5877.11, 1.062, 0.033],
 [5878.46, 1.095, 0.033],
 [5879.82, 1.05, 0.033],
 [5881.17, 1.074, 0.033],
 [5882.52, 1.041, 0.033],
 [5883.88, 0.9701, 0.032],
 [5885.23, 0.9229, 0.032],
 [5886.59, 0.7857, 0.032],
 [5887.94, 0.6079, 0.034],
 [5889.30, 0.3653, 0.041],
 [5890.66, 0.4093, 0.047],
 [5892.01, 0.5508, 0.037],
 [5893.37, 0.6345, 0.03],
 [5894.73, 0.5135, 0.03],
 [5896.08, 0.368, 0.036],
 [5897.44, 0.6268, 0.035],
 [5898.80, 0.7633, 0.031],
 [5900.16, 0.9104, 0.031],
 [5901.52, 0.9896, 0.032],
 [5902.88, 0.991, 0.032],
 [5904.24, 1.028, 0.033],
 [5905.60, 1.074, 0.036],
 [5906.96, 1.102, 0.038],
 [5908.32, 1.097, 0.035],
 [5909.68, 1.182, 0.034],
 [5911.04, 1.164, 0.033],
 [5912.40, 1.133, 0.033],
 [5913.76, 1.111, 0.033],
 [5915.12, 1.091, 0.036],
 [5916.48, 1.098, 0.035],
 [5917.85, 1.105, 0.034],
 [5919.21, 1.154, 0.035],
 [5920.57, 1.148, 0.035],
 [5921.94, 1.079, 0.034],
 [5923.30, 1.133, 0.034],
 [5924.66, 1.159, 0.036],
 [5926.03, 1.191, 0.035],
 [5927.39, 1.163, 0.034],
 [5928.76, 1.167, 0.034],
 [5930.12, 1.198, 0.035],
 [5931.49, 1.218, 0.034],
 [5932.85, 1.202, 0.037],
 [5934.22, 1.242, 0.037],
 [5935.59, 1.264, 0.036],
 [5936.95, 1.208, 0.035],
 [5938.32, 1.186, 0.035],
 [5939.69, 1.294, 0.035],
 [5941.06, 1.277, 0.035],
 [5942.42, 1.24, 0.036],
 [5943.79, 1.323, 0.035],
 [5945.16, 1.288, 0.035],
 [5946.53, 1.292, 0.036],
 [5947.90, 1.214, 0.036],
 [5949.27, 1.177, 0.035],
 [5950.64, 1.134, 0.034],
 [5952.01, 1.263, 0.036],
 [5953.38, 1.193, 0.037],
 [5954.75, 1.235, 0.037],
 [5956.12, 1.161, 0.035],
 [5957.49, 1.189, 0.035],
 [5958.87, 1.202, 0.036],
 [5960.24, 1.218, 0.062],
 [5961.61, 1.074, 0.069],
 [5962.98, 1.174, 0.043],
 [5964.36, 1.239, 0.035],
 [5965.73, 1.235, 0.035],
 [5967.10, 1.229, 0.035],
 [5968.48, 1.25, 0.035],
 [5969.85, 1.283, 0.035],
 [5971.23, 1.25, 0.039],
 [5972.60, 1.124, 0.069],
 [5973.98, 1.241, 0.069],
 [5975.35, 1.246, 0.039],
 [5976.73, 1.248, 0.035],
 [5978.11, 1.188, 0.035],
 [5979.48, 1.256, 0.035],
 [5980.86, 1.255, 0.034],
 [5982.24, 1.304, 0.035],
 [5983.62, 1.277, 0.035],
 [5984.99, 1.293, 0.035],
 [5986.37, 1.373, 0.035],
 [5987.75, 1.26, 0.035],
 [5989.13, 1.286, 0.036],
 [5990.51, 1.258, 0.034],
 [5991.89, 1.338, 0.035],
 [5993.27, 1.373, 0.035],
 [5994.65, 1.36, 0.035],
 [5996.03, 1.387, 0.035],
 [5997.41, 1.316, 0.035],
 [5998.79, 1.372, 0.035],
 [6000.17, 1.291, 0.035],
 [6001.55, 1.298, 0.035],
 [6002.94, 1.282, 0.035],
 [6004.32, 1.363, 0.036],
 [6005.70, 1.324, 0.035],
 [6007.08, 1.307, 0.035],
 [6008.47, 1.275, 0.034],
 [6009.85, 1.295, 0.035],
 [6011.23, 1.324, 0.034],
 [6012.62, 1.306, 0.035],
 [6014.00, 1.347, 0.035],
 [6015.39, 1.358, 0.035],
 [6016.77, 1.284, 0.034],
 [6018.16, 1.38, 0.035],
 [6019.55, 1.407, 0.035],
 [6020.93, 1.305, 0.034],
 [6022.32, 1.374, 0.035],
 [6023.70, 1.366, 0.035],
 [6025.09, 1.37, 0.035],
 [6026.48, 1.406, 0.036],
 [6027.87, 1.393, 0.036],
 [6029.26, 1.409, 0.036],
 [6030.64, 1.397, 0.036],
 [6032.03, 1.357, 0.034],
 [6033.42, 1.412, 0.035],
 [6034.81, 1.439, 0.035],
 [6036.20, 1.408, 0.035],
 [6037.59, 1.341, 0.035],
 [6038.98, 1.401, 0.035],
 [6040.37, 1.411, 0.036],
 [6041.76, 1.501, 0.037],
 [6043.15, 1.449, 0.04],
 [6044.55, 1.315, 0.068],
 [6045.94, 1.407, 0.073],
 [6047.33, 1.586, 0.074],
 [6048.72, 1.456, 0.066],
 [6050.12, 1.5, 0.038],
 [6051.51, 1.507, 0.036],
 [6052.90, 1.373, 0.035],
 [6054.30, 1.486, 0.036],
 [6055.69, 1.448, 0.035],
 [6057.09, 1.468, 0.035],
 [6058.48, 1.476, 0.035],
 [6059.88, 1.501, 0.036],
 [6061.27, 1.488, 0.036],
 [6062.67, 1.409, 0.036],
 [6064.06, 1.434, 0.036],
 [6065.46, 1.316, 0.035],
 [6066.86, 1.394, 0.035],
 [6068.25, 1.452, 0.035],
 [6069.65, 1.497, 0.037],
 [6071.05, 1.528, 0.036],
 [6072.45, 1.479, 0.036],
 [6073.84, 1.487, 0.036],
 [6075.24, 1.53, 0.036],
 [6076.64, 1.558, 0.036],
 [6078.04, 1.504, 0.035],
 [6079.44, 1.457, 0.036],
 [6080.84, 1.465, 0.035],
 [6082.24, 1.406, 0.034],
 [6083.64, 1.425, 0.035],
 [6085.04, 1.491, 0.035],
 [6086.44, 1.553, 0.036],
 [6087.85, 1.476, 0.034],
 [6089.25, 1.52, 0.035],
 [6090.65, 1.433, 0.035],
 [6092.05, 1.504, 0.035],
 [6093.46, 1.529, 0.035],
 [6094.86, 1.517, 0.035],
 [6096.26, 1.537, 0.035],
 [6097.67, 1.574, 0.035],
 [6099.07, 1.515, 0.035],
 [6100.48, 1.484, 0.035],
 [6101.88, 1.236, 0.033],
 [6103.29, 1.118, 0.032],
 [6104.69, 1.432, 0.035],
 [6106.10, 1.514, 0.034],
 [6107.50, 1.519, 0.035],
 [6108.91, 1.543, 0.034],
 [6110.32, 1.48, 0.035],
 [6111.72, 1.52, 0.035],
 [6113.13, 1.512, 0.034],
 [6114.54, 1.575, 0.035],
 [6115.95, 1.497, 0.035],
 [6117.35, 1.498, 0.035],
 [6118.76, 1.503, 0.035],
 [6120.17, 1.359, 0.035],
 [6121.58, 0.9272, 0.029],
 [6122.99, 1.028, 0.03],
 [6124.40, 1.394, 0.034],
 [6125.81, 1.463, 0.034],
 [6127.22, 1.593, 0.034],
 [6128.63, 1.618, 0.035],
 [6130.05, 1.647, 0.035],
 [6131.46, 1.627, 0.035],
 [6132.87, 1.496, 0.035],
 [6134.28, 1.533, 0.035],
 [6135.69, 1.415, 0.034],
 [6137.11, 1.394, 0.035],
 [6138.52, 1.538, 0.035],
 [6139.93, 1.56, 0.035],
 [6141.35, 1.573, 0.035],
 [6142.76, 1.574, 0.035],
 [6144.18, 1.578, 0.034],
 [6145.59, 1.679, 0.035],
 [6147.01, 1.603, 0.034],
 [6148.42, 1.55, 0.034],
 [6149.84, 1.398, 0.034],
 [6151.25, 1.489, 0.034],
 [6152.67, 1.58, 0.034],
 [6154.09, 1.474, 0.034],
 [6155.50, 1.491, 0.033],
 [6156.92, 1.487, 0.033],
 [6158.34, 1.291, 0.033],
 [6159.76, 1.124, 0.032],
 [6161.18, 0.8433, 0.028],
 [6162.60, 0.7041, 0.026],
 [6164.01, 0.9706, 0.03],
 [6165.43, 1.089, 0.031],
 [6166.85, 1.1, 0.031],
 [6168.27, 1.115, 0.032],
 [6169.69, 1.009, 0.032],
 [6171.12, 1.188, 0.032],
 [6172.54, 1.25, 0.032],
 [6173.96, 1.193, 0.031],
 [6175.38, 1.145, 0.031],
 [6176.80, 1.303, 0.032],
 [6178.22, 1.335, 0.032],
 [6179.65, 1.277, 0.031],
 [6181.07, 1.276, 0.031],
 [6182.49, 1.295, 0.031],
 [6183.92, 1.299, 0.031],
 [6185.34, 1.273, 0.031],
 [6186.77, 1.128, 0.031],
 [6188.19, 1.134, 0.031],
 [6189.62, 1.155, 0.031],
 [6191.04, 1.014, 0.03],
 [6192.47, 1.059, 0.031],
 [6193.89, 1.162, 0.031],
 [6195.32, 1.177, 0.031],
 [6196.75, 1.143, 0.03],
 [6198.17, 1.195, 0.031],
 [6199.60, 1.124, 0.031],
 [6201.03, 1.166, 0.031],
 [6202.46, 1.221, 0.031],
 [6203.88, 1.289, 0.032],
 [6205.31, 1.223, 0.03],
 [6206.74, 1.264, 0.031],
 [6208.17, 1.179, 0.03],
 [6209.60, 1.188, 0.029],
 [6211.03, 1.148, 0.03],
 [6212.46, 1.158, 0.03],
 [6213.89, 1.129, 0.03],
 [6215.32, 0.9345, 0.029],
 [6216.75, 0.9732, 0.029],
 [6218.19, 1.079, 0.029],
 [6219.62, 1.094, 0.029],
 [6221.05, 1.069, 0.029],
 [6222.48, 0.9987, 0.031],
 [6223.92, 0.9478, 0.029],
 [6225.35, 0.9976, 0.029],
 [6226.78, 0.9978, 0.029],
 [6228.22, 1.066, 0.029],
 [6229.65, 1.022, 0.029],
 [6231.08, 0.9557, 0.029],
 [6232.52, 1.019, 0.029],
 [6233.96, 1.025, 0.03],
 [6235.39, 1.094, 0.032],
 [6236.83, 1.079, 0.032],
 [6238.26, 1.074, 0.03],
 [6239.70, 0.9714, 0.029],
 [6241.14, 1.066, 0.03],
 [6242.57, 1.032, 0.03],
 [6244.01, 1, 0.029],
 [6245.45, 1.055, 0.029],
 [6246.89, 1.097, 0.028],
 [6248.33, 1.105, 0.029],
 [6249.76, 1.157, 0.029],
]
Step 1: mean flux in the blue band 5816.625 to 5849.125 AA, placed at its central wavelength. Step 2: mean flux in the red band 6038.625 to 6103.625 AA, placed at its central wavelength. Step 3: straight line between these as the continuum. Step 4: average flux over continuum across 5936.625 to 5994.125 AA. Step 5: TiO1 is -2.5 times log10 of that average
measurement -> 0.14 mag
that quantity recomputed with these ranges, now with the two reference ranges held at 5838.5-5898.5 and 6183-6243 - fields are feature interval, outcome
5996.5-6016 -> -0.21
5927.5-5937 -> -0.12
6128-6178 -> -0.23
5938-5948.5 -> -0.17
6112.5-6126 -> -0.24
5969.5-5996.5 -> -0.18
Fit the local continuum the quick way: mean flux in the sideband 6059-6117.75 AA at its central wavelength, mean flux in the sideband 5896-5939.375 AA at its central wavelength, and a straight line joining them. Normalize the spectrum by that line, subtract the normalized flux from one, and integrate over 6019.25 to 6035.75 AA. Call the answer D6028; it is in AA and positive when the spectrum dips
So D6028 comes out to -0.6 AA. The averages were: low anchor 1.09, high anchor 1.47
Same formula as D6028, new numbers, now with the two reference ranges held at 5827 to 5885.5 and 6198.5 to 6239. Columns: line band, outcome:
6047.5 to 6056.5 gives -2.4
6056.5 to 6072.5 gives -4.1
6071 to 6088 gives -5.0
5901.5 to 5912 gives 1.2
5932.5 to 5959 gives -0.4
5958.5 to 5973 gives -0.1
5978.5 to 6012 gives -3.4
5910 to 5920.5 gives 0.8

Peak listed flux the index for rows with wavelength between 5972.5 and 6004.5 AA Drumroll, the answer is 1.387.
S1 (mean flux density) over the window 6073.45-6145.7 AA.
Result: 1.48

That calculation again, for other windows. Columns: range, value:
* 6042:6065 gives 1.46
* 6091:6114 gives 1.47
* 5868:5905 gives 0.886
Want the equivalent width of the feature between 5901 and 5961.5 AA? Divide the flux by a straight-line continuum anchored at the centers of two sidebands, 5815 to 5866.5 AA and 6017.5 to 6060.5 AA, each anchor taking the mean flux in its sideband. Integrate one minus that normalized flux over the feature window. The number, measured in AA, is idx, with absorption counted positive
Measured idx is 8.7 AA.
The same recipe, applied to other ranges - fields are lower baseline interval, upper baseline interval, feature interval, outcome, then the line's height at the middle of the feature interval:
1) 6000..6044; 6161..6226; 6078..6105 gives -4.00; 1.27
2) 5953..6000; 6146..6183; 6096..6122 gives -3.86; 1.26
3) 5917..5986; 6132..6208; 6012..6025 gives -1.20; 1.23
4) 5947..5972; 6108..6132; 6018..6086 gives -4.33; 1.35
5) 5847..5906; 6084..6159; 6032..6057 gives -1.89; 1.33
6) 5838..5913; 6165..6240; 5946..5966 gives -2.05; 1.09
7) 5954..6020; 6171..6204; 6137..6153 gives -4.37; 1.22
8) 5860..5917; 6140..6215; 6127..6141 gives -3.87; 1.21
